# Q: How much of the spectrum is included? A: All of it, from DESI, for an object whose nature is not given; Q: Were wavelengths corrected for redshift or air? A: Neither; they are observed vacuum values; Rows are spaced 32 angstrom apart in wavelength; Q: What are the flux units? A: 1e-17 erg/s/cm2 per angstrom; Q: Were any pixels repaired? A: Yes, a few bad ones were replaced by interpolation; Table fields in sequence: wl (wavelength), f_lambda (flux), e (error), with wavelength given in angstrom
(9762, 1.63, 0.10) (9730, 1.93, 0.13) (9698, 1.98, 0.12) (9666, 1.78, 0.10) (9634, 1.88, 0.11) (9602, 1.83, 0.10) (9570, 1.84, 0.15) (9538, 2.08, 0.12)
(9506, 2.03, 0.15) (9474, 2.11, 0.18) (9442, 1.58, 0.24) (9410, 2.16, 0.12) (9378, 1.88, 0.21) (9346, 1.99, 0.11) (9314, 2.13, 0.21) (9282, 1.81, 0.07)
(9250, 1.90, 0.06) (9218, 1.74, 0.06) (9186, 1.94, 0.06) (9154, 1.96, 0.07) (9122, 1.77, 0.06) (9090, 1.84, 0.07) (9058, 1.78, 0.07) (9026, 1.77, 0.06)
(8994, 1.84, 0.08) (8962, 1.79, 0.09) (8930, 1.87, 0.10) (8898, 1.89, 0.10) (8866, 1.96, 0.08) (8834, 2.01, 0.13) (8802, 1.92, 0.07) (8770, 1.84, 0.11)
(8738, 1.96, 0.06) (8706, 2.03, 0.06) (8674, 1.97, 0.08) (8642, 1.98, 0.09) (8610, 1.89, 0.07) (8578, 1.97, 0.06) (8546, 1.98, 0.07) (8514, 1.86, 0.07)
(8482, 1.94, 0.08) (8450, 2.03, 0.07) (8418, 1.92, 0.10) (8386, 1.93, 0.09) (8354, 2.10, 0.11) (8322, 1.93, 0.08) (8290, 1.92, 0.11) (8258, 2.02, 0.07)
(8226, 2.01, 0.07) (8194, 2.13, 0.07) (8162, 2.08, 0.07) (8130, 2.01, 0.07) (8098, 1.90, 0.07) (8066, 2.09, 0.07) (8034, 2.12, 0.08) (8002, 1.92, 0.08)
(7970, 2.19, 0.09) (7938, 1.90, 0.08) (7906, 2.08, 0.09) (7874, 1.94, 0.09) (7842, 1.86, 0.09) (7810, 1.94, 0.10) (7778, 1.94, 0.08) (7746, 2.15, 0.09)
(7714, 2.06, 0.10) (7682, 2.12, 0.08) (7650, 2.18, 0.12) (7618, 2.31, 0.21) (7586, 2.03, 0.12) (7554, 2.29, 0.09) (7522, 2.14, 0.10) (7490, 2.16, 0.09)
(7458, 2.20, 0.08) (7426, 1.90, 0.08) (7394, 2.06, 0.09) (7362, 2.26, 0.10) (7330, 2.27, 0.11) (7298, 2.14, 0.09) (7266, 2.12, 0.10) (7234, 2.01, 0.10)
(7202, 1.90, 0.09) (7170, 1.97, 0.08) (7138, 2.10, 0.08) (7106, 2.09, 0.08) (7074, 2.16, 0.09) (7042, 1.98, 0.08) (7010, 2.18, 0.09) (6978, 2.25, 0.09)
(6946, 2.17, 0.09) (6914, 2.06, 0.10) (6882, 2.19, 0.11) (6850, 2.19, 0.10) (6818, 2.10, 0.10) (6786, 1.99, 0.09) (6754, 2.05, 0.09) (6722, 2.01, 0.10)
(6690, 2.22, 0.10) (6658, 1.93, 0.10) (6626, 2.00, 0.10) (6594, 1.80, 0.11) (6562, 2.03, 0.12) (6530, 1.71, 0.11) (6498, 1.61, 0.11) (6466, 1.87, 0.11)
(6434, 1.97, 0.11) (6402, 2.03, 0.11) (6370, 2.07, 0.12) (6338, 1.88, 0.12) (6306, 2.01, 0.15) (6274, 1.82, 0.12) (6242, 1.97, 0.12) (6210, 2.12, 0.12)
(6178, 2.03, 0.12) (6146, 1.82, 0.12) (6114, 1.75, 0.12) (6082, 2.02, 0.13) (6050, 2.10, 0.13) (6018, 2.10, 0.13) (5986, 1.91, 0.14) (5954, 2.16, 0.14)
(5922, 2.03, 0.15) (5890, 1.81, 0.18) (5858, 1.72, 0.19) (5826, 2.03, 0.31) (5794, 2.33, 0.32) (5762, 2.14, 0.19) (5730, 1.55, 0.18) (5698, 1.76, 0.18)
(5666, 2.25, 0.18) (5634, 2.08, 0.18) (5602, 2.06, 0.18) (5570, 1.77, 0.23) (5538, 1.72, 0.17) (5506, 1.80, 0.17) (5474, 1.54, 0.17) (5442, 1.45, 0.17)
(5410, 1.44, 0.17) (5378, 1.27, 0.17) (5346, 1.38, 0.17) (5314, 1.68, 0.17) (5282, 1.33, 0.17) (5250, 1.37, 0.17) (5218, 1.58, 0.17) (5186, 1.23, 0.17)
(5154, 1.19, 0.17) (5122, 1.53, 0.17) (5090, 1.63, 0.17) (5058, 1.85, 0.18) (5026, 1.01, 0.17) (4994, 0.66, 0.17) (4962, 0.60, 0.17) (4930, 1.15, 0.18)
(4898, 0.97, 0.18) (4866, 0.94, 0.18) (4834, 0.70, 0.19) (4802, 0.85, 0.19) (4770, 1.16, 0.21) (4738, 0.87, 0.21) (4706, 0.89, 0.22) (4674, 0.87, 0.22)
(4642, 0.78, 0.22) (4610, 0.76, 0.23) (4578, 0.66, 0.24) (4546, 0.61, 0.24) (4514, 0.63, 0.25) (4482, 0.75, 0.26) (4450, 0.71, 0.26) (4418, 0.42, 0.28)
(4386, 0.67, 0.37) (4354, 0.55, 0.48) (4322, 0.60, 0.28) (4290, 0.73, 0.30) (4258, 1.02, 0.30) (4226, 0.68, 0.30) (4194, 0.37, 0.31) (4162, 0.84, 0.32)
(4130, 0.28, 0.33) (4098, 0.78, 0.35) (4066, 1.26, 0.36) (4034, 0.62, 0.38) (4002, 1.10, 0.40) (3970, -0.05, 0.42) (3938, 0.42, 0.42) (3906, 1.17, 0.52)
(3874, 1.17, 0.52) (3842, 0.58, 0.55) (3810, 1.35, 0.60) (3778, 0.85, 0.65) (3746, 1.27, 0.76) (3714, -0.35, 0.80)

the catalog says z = 0.260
